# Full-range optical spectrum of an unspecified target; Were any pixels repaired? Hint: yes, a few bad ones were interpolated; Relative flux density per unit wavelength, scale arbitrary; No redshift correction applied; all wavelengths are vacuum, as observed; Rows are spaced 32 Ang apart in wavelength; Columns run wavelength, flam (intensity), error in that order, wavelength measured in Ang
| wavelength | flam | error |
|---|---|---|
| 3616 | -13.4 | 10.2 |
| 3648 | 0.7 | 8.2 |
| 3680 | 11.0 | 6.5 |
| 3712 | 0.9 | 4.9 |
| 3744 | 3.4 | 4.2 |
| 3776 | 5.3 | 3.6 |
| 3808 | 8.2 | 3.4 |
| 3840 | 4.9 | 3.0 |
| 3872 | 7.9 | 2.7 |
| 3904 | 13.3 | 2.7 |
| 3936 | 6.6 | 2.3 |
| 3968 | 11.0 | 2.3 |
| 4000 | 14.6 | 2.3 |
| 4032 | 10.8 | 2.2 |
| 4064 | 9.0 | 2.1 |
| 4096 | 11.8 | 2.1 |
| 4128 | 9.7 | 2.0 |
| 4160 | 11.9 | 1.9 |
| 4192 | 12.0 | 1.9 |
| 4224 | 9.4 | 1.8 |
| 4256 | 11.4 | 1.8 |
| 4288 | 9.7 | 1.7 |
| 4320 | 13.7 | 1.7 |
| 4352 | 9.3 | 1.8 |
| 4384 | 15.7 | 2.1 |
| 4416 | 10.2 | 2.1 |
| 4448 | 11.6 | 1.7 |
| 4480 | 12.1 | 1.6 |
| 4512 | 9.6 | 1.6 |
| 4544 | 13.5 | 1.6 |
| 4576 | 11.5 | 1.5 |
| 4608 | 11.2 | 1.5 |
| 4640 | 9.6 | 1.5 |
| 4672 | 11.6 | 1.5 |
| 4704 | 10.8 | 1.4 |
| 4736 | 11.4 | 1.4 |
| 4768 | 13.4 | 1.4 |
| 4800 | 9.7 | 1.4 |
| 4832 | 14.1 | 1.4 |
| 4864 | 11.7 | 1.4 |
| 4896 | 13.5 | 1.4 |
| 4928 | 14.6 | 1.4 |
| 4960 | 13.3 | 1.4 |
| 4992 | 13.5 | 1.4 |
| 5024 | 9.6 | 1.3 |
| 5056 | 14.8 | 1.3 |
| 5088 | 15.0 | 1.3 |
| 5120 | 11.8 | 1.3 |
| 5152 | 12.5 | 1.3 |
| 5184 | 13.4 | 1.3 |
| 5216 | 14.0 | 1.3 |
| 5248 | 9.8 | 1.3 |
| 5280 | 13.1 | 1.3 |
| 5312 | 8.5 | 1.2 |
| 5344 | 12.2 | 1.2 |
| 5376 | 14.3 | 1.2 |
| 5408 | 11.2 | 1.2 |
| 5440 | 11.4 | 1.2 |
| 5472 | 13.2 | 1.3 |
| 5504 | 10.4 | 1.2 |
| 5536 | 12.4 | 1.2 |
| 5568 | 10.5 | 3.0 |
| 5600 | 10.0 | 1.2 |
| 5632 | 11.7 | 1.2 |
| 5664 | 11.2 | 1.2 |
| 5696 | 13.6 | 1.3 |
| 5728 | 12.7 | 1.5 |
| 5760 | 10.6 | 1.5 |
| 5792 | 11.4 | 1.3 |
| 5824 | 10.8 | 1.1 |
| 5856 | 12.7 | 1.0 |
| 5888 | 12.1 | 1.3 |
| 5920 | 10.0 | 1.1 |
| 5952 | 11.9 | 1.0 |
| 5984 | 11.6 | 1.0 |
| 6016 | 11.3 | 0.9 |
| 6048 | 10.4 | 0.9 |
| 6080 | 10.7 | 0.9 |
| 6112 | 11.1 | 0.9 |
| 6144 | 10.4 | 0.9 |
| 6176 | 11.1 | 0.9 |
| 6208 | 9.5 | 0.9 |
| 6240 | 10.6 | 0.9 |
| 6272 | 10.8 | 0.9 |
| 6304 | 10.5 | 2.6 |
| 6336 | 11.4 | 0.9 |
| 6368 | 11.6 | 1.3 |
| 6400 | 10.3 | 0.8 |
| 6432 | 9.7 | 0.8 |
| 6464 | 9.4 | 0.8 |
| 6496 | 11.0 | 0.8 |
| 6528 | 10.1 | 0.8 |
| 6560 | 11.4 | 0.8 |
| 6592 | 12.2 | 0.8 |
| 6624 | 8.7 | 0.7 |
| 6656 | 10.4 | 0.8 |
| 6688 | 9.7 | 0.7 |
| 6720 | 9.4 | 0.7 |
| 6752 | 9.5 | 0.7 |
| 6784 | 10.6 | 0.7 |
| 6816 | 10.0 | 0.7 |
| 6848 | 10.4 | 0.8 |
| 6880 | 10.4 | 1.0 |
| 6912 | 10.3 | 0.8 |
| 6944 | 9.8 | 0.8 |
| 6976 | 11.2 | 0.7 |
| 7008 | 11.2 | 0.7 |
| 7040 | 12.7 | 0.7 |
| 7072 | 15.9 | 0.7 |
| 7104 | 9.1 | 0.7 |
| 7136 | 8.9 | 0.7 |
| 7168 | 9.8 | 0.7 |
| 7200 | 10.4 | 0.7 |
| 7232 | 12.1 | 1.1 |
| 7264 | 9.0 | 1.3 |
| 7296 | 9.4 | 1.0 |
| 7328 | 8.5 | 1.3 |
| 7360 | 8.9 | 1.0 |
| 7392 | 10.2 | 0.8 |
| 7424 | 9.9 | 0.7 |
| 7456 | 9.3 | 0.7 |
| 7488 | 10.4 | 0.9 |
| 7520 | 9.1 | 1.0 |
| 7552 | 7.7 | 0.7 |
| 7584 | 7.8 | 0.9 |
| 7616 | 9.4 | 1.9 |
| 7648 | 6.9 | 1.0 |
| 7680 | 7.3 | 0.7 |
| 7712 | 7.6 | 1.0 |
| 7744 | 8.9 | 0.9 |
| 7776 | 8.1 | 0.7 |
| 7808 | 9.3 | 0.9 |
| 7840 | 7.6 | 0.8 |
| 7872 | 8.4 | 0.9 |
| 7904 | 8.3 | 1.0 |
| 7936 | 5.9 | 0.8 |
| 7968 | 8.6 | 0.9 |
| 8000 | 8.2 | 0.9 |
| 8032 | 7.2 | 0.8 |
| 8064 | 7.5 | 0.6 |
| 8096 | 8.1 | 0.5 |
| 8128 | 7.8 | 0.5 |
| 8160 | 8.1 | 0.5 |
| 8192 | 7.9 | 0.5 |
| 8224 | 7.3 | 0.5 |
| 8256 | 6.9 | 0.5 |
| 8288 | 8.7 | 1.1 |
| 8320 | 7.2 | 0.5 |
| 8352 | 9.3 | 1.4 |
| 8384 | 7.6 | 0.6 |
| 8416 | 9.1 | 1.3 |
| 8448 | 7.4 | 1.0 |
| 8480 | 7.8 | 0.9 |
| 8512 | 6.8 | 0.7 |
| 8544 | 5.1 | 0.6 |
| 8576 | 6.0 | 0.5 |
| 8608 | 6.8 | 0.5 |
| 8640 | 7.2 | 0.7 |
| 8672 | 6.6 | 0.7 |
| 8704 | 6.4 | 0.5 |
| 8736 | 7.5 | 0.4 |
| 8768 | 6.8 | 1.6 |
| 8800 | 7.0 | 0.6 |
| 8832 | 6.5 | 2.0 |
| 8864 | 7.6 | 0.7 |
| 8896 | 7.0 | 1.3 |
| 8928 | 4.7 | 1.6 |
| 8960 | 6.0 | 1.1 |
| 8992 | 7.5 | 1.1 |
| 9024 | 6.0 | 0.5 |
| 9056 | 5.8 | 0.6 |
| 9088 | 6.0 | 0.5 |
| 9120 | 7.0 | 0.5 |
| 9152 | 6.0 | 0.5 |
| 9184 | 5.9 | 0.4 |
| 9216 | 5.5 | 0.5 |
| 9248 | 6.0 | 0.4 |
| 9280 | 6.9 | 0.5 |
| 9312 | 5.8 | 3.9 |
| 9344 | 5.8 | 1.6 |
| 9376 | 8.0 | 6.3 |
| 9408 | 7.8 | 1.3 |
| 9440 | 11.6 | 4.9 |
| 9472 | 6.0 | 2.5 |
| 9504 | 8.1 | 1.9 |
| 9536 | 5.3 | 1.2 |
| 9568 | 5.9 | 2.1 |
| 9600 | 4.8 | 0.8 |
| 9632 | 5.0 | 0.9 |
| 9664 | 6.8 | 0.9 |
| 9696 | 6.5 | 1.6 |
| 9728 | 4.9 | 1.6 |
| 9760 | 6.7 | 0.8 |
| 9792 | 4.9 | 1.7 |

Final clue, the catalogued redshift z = 0.07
